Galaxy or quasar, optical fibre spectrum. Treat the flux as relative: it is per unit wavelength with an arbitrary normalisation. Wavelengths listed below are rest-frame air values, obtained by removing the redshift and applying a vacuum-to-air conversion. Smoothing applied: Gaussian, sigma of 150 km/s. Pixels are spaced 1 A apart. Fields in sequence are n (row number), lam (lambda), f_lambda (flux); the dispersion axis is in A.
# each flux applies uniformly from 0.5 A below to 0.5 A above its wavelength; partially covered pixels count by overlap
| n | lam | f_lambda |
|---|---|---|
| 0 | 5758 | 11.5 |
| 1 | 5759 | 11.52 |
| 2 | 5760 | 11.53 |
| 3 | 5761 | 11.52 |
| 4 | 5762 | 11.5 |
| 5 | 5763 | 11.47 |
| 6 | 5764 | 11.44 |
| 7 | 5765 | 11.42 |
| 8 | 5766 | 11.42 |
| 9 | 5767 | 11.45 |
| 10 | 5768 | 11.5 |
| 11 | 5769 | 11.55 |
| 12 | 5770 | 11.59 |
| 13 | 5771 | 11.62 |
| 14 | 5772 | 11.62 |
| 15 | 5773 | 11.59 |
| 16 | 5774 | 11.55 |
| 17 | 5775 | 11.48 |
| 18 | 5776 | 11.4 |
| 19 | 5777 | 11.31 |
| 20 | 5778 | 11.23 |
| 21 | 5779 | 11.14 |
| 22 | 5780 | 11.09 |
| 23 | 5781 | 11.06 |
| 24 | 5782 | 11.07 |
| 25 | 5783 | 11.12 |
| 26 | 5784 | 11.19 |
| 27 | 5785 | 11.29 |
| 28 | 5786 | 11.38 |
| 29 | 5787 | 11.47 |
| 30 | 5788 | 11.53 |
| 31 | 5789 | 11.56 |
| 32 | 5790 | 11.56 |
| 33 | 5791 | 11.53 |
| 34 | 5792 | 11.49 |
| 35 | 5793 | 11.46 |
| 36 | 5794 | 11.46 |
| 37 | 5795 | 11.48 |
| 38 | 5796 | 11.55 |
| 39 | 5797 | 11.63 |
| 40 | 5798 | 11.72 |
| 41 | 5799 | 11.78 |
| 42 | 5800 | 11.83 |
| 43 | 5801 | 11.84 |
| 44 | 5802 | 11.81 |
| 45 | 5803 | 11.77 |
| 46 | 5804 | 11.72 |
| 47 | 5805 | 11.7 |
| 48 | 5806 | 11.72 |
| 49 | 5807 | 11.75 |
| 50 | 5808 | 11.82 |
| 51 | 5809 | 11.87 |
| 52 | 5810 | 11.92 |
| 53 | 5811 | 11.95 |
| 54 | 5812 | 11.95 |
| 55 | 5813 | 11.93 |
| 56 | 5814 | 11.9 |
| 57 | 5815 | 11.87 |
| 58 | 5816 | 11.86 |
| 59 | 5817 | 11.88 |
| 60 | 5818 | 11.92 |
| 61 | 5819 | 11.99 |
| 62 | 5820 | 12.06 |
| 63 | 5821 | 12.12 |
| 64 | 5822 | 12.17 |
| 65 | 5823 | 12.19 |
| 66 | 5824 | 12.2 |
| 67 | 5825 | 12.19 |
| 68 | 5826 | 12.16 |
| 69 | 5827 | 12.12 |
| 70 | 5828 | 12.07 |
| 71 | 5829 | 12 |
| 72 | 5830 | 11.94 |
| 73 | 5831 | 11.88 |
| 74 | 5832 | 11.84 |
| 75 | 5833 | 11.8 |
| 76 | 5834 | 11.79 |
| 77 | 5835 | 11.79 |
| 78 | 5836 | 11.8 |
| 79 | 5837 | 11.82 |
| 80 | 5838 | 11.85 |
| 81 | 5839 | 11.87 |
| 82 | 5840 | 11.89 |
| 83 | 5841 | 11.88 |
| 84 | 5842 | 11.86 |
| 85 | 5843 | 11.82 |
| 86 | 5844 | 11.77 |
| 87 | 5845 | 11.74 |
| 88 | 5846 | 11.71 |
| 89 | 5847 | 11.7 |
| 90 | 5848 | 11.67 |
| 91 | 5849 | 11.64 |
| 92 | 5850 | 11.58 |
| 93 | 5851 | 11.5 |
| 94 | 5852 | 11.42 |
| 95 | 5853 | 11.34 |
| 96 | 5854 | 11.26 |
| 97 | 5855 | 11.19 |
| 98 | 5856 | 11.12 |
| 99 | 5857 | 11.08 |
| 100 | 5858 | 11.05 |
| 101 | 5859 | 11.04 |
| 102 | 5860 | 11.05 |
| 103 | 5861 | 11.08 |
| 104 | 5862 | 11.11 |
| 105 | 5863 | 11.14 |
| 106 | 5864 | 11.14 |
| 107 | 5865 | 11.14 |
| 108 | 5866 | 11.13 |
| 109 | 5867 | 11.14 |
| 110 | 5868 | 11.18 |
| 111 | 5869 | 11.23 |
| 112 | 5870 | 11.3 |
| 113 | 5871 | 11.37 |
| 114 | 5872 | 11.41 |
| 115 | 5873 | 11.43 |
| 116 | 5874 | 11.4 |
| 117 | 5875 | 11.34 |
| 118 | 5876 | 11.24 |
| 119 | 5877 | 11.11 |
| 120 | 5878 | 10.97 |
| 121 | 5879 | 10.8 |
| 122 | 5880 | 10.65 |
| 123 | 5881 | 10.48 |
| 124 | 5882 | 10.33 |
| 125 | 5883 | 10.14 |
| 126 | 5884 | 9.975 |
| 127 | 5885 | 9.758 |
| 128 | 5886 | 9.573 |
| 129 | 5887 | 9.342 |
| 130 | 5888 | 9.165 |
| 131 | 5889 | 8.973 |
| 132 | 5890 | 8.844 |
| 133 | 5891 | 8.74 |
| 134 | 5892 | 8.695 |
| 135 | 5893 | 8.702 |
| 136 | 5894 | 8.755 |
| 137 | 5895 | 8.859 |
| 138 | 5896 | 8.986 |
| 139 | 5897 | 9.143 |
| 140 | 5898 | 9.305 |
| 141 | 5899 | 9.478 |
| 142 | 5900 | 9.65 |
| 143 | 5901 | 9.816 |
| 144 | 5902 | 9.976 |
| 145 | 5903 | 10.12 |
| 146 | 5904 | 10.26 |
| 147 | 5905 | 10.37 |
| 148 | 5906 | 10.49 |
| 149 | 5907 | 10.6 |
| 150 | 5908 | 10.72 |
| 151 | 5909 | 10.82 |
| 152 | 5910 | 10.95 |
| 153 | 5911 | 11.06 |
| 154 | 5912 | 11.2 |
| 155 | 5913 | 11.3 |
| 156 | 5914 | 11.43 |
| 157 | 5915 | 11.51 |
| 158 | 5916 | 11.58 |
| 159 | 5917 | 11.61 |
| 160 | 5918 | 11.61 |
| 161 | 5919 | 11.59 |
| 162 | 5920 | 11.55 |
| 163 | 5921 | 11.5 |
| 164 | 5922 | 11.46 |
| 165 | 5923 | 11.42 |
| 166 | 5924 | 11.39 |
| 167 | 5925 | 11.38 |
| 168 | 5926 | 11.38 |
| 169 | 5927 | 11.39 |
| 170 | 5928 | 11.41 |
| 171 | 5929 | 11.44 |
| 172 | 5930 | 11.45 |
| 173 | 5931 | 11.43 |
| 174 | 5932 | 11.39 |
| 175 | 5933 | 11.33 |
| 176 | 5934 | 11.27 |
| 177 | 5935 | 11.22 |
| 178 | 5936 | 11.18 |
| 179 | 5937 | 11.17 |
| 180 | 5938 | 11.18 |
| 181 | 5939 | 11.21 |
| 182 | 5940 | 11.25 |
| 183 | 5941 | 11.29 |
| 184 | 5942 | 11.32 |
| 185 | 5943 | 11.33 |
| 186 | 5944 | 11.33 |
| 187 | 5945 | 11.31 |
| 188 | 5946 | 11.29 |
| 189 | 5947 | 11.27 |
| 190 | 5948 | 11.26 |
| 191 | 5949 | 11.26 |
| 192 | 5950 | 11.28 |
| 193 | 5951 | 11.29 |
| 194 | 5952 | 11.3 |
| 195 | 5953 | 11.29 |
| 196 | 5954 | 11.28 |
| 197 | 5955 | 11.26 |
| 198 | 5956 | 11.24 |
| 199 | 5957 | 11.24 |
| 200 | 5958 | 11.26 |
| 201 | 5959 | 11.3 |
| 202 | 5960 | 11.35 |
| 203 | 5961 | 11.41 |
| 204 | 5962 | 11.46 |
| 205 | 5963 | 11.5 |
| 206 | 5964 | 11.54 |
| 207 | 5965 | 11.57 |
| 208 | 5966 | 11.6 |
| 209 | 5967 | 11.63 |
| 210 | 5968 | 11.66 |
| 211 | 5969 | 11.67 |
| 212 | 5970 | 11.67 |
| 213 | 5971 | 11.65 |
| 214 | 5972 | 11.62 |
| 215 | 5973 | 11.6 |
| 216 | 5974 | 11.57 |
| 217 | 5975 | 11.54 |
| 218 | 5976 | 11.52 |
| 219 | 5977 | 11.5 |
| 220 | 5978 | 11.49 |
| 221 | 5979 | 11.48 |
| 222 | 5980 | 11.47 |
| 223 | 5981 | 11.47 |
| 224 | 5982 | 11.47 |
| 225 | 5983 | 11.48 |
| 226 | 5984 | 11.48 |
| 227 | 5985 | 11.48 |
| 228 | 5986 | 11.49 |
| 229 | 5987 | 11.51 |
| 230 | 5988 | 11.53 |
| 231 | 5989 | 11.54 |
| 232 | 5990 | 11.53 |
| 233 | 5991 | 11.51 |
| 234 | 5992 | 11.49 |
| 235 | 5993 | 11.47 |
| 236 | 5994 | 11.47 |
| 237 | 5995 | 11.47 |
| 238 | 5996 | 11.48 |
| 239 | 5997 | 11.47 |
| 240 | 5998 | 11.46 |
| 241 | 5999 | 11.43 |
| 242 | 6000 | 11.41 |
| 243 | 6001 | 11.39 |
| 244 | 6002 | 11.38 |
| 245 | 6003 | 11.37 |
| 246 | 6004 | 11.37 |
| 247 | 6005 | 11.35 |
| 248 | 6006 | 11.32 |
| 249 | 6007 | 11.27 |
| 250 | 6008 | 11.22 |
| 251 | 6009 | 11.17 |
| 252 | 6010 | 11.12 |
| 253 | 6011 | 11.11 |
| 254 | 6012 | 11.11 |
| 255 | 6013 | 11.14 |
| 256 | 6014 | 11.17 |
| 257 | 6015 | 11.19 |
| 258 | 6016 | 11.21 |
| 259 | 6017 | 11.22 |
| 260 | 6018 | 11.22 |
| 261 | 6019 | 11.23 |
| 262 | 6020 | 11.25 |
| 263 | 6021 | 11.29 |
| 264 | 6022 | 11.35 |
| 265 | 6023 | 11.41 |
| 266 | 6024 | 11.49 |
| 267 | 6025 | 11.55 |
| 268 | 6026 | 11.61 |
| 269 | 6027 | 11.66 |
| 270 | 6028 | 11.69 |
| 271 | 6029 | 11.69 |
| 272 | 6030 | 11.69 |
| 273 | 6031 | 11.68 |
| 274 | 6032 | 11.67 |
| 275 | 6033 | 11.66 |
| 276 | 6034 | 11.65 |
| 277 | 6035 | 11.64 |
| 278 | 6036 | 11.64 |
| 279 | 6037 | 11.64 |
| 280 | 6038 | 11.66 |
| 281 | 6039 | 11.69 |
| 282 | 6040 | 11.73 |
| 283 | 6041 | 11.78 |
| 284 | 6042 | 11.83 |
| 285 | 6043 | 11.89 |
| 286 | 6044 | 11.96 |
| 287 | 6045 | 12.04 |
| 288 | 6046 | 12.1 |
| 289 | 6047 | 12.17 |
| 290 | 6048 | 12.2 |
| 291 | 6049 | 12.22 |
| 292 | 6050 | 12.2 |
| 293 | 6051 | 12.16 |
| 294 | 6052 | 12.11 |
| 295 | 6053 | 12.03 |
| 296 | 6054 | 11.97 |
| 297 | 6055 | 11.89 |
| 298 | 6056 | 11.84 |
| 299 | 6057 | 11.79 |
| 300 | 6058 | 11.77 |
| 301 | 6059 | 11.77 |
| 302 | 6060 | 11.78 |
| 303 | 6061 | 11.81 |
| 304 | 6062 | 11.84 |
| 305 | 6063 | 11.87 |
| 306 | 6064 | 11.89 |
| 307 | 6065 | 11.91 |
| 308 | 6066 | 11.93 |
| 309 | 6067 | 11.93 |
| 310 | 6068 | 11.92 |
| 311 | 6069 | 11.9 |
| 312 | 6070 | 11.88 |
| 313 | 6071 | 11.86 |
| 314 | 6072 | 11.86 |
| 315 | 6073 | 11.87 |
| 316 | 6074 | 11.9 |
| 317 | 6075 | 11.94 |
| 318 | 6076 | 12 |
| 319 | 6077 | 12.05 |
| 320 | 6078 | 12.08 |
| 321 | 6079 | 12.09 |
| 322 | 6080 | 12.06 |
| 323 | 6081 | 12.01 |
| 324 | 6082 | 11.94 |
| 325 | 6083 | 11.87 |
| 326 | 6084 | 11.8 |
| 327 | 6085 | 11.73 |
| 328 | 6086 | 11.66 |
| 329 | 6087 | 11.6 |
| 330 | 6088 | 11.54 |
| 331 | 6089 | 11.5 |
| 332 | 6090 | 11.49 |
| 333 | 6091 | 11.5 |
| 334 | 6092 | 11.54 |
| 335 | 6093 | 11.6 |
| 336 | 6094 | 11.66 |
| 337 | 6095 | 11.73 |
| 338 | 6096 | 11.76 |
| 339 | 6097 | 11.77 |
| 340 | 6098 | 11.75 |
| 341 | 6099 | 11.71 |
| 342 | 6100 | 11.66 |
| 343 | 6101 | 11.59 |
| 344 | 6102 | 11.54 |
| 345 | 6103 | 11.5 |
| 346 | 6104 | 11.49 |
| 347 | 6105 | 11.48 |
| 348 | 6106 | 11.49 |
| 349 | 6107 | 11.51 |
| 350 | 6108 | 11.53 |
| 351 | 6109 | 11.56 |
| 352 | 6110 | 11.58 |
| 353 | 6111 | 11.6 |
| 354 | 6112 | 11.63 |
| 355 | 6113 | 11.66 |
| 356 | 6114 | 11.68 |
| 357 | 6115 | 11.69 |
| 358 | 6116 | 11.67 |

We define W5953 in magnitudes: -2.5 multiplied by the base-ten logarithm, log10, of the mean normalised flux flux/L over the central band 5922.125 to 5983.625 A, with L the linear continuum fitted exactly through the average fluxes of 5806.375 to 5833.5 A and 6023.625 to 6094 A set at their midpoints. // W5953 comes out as 0.05 mag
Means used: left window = 12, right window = 11.8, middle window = 11.4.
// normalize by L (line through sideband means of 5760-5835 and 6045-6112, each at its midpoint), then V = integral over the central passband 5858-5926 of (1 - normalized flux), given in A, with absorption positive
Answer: 6.6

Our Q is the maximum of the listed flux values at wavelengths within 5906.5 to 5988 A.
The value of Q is 11.67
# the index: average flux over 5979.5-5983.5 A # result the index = 11.5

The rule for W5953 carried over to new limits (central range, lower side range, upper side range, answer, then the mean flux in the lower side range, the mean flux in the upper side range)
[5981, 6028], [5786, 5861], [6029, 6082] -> 0.04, 11.7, 11.9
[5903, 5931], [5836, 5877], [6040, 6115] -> 0.03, 11.4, 11.8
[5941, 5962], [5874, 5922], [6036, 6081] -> -0.04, 10.3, 11.9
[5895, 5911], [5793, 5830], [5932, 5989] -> 0.16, 11.9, 11.4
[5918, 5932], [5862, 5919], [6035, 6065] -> -0.07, 10.4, 11.9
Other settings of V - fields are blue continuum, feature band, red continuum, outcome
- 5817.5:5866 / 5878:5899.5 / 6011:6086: 4.0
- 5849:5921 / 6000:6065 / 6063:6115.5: -1.1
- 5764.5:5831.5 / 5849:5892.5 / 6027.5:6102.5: 3.7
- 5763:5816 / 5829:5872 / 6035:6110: 0.4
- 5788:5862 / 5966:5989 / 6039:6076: 0.6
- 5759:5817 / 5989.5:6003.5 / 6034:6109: 0.3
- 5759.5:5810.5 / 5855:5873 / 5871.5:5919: -0.9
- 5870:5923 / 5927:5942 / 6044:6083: -0.8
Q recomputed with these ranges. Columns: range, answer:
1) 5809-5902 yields 12.2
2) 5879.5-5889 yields 10.65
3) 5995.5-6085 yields 12.22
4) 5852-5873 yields 11.43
